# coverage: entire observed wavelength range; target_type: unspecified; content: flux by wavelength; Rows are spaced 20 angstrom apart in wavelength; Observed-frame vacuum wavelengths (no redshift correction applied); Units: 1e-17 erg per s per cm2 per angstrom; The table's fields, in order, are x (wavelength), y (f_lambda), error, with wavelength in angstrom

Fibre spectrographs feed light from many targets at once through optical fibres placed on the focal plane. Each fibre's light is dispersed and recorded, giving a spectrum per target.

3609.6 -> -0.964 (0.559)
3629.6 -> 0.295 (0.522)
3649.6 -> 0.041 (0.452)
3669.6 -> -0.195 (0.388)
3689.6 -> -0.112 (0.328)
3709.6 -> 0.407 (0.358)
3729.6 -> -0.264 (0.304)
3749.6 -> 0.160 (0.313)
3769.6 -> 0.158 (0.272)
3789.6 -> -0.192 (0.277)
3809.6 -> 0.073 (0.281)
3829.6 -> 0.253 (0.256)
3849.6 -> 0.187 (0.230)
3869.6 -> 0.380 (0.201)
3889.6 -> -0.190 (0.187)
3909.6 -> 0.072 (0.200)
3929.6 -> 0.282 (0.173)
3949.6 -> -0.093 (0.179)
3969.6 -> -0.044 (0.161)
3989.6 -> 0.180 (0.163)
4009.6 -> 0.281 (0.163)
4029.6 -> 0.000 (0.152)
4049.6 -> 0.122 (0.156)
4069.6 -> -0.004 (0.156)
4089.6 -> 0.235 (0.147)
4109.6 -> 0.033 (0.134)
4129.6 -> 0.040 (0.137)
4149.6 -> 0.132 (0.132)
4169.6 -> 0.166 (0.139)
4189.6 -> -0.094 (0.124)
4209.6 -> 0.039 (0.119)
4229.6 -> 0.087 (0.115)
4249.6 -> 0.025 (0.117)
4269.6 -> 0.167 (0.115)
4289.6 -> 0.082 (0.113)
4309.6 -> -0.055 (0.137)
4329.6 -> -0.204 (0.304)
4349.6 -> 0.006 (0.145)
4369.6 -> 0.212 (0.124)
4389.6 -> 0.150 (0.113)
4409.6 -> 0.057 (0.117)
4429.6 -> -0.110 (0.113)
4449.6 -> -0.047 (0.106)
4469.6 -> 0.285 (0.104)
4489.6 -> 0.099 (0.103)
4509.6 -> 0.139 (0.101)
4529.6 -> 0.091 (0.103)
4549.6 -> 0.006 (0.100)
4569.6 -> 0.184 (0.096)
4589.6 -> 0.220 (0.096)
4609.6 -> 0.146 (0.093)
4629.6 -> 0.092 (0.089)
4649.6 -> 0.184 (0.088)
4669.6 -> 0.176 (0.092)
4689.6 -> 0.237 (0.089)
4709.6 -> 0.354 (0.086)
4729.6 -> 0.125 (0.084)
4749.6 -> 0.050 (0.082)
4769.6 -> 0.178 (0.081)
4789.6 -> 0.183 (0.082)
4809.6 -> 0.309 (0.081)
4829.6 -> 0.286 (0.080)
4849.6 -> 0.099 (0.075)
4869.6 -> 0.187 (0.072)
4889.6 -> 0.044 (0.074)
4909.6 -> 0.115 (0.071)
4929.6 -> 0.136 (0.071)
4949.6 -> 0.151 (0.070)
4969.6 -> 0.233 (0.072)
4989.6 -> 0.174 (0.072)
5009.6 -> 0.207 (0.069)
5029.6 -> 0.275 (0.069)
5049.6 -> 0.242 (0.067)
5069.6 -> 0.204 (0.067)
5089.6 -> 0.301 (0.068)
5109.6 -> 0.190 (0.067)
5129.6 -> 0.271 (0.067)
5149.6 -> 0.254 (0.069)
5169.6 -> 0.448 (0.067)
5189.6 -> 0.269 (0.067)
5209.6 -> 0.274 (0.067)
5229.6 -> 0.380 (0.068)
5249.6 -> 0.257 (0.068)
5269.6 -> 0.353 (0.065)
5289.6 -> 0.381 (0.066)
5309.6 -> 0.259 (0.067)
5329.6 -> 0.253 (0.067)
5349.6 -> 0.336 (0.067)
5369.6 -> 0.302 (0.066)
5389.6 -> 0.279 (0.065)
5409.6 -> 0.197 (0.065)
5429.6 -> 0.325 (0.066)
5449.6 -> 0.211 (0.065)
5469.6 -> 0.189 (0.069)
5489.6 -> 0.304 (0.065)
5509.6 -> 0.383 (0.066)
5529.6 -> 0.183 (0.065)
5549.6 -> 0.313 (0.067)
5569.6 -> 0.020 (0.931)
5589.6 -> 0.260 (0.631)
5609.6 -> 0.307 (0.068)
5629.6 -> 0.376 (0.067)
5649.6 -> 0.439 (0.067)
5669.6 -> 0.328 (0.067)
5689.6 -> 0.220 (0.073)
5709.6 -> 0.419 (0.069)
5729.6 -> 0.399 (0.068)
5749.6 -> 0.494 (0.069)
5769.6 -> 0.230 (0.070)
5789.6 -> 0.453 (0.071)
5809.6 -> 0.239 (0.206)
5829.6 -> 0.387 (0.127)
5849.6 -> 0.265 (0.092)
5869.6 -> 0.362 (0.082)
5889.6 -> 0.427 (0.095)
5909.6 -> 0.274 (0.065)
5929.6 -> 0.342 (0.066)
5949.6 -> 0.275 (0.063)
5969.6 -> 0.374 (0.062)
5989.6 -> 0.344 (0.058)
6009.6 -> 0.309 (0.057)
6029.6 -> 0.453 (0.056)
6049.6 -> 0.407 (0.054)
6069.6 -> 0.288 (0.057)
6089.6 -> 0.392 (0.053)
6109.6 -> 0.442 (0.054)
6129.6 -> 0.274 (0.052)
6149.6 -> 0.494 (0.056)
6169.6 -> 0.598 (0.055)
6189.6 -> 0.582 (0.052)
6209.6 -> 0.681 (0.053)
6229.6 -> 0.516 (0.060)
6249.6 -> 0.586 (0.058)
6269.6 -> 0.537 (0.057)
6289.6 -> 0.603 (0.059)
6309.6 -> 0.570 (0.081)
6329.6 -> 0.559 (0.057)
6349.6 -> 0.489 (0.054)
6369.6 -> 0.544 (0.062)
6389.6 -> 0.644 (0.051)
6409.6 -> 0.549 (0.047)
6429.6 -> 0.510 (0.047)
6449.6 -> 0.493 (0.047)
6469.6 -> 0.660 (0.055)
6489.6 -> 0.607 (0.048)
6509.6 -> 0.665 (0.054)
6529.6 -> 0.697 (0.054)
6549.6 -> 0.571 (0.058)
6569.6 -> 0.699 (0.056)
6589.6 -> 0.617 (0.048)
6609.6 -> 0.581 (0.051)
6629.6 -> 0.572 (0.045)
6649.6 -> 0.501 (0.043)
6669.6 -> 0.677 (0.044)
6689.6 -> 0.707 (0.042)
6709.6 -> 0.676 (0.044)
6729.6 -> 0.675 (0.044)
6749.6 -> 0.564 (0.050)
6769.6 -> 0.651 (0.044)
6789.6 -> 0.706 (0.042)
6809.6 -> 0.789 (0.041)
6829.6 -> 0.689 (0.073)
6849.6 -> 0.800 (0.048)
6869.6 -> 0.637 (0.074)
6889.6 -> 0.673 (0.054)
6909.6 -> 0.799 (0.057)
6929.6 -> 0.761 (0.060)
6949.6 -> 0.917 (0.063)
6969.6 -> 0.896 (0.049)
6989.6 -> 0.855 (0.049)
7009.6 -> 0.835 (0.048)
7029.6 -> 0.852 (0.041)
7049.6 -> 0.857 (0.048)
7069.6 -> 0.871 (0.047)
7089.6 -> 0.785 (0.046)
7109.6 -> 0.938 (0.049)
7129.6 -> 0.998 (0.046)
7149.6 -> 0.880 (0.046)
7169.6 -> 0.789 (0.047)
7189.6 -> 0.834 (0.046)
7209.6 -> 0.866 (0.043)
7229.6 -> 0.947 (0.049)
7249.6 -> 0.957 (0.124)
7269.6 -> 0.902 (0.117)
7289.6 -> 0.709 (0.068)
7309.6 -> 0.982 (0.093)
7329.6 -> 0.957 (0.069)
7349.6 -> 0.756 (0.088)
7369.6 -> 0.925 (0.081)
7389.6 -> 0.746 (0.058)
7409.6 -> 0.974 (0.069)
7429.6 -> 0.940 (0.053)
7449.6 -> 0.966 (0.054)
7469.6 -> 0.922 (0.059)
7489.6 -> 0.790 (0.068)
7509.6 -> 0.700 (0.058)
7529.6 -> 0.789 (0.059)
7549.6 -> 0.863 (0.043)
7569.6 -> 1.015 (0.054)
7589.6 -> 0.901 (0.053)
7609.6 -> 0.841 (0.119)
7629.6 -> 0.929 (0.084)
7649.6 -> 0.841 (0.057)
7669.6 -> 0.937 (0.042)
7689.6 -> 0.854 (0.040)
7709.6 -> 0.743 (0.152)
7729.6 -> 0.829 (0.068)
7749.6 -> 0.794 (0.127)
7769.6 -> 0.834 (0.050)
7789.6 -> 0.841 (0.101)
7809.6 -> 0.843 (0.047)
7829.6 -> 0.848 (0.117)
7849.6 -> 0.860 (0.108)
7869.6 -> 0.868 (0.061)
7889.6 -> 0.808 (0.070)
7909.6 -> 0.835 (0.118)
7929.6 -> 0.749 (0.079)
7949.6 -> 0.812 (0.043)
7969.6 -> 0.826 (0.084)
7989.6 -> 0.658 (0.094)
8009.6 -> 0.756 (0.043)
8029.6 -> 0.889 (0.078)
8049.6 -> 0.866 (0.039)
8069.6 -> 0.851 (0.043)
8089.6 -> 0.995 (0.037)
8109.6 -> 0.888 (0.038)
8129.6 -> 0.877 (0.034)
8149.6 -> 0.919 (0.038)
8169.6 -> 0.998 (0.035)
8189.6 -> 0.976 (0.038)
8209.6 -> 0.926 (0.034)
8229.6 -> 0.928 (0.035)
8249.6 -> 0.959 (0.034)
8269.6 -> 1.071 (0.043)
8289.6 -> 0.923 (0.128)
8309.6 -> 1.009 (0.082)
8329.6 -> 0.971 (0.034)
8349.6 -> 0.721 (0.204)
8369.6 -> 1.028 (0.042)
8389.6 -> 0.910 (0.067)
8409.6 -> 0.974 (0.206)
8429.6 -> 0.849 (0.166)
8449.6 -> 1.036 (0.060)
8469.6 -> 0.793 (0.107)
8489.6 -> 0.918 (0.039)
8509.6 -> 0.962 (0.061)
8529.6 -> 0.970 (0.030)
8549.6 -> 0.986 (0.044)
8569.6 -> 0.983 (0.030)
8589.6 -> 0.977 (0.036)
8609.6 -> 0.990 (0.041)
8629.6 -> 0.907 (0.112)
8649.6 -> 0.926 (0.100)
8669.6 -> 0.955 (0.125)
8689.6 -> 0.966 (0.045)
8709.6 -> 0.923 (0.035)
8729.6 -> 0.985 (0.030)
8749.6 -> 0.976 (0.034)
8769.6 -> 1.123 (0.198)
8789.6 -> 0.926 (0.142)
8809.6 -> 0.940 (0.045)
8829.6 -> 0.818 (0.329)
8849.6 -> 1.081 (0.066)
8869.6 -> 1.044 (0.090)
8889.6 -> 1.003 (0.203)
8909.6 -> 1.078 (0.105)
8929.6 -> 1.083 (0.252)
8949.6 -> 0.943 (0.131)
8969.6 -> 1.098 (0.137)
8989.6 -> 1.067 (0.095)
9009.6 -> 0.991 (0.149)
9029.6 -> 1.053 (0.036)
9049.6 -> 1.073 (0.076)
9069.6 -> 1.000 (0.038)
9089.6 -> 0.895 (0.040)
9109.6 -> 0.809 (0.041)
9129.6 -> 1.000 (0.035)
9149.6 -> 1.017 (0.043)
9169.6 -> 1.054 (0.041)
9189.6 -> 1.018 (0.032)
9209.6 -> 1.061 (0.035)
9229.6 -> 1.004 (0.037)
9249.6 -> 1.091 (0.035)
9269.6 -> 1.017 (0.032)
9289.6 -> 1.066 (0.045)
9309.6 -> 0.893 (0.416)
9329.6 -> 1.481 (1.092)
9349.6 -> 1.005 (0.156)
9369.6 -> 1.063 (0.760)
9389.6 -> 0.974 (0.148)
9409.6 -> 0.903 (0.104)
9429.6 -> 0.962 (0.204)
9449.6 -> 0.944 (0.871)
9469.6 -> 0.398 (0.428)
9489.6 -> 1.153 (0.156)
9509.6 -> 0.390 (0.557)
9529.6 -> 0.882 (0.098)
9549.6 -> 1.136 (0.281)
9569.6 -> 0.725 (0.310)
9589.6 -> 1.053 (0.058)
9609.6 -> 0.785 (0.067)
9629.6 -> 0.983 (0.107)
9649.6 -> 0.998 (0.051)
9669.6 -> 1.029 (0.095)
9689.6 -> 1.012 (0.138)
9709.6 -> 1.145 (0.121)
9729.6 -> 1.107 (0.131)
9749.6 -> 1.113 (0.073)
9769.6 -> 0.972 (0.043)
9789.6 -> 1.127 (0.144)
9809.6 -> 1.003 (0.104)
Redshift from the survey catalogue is 0.54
